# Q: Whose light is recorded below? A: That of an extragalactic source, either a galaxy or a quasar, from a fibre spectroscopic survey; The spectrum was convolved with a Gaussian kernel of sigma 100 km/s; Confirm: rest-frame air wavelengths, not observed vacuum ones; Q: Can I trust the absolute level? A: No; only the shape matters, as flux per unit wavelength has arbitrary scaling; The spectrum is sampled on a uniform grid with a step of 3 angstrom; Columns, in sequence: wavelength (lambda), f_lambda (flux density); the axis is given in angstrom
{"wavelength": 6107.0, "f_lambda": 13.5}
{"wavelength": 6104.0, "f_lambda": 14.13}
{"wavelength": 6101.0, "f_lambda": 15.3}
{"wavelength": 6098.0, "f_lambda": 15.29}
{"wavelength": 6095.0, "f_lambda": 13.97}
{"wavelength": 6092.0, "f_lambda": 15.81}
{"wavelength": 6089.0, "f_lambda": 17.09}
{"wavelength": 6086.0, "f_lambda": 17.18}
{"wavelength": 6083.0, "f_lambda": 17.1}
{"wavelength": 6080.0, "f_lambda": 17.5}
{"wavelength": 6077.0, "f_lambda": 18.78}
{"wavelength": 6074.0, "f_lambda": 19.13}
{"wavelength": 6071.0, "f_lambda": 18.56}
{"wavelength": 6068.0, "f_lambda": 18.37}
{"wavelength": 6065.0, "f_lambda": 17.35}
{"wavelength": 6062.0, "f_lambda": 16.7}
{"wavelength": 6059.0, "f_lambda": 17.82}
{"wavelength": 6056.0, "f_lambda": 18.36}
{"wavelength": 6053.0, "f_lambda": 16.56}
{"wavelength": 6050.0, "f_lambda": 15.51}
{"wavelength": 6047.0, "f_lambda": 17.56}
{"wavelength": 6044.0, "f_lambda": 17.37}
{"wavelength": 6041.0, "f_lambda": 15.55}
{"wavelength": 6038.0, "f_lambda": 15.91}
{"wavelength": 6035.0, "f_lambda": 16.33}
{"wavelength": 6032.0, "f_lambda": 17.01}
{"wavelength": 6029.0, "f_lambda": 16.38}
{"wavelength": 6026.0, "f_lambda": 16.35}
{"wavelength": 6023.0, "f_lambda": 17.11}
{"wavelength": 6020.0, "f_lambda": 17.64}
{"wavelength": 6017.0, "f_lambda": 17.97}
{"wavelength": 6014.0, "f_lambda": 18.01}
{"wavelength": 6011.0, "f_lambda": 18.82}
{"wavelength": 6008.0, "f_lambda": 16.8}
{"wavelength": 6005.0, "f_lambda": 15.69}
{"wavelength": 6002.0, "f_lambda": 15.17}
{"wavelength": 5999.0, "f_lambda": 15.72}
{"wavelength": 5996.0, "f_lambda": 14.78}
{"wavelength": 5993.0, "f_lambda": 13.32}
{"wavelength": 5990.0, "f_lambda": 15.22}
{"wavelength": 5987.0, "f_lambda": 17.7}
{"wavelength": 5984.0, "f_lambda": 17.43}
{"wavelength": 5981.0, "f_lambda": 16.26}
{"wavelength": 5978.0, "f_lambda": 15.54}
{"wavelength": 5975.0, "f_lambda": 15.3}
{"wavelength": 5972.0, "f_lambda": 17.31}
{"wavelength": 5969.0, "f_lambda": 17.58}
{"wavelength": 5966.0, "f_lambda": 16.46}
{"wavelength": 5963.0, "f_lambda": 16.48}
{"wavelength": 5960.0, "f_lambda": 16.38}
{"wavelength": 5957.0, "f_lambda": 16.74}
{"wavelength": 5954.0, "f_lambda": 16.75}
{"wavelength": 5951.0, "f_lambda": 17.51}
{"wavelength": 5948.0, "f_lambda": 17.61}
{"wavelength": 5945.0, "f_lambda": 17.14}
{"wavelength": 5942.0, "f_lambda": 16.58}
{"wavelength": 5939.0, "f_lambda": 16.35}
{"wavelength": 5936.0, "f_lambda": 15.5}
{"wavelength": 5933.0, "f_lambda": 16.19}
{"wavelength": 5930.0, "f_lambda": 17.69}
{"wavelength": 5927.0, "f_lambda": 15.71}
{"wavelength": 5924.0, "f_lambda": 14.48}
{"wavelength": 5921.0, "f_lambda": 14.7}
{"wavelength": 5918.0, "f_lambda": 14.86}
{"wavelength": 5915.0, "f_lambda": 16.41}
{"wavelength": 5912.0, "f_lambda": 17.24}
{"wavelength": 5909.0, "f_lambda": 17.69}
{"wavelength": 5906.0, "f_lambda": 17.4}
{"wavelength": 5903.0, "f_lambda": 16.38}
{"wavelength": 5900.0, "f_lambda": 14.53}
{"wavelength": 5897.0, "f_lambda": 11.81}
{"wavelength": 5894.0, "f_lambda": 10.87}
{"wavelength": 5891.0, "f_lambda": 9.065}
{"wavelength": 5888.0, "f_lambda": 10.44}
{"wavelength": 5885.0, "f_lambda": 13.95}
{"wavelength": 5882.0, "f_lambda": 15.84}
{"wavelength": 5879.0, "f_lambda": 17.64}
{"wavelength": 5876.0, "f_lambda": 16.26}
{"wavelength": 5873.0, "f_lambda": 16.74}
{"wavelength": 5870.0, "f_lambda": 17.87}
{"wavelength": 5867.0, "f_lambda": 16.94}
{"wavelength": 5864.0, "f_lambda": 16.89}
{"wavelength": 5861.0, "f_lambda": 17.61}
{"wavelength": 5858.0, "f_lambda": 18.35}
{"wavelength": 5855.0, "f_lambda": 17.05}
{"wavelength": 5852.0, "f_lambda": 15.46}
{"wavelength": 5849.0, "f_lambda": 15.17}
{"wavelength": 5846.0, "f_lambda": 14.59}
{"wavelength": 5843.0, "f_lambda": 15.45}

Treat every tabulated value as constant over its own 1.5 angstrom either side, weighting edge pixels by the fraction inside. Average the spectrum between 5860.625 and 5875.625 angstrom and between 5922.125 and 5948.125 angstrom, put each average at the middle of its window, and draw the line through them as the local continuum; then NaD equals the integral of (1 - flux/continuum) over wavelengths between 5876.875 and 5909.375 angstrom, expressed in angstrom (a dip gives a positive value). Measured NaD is 5.3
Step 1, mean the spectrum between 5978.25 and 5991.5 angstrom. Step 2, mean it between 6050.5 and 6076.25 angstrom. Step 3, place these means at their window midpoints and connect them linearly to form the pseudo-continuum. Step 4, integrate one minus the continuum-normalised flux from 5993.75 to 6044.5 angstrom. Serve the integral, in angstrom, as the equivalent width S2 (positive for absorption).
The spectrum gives 1.58 angstrom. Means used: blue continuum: 16.5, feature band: 16.6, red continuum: 17.8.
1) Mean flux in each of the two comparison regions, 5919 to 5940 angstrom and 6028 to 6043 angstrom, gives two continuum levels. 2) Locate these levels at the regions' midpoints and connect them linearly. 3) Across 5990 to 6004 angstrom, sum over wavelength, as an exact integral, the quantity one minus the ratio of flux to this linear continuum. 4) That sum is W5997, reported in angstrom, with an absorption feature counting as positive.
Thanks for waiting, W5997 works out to 1.1 angstrom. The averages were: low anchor 15.8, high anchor 16.3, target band 14.8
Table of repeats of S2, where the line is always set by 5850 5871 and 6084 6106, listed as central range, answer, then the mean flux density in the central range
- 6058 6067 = -0.9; 17.3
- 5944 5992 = -0.9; 16.7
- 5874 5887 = 0.9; 15.7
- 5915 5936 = 1.3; 15.7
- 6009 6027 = -1.8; 17.7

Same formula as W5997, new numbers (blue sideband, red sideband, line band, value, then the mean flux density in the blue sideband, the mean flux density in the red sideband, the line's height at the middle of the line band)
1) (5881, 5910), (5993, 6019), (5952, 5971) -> -1.8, 13.7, 16.4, 15.3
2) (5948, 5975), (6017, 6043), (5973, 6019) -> 1.3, 16.9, 16.6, 16.7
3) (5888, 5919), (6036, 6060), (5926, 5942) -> -1.5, 14.4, 16.8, 14.9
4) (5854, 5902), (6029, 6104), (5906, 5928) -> -0.7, 15.1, 16.9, 15.5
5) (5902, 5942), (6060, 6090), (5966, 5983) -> 0.3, 16.2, 17.8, 16.8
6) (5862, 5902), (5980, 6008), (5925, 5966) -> -3.7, 14.6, 15.7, 15.2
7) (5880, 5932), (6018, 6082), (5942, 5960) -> -1.8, 14.7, 17.2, 15.5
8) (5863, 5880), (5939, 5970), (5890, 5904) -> 3.7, 17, 16.9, 17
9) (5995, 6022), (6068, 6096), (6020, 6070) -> 0.4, 16.8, 17.4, 17.1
